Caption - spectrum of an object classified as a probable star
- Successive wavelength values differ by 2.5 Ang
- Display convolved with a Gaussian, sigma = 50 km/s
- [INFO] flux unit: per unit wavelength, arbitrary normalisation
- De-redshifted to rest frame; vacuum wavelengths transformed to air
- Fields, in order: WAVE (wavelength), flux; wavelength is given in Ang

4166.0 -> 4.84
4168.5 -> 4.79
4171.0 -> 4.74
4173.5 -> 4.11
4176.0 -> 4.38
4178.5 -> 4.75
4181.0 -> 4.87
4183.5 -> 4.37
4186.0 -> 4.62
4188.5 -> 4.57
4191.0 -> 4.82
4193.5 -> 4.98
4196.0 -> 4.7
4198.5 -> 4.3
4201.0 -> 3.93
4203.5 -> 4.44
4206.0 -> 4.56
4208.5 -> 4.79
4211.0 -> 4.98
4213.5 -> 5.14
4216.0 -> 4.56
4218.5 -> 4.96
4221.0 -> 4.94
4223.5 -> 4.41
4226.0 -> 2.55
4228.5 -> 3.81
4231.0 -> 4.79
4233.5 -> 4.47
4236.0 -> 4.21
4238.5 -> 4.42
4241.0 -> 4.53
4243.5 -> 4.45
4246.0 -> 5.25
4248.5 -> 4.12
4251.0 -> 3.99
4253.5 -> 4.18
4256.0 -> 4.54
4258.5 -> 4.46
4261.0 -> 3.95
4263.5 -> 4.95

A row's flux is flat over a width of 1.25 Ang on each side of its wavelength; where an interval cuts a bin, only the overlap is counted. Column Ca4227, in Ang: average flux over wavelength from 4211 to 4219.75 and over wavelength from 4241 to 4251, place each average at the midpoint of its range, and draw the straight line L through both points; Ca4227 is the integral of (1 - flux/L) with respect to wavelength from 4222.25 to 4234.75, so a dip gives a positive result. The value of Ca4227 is 1.9 Ang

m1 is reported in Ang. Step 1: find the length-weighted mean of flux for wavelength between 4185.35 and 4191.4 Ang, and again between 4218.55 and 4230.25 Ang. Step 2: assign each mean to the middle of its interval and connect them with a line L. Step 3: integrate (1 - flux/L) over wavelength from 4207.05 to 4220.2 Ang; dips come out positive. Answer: -2.0 Ang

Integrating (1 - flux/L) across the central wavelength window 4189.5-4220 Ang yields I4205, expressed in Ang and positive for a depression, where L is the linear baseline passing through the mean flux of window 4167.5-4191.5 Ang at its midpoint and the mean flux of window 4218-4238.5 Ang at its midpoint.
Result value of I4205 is -1.8 Ang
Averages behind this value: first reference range 4.59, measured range 4.68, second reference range 4.25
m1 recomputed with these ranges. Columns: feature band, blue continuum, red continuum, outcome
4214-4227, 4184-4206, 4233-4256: 0.3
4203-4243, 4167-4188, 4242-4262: -0.1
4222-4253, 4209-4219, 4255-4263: 2.4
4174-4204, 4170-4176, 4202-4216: 0.0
